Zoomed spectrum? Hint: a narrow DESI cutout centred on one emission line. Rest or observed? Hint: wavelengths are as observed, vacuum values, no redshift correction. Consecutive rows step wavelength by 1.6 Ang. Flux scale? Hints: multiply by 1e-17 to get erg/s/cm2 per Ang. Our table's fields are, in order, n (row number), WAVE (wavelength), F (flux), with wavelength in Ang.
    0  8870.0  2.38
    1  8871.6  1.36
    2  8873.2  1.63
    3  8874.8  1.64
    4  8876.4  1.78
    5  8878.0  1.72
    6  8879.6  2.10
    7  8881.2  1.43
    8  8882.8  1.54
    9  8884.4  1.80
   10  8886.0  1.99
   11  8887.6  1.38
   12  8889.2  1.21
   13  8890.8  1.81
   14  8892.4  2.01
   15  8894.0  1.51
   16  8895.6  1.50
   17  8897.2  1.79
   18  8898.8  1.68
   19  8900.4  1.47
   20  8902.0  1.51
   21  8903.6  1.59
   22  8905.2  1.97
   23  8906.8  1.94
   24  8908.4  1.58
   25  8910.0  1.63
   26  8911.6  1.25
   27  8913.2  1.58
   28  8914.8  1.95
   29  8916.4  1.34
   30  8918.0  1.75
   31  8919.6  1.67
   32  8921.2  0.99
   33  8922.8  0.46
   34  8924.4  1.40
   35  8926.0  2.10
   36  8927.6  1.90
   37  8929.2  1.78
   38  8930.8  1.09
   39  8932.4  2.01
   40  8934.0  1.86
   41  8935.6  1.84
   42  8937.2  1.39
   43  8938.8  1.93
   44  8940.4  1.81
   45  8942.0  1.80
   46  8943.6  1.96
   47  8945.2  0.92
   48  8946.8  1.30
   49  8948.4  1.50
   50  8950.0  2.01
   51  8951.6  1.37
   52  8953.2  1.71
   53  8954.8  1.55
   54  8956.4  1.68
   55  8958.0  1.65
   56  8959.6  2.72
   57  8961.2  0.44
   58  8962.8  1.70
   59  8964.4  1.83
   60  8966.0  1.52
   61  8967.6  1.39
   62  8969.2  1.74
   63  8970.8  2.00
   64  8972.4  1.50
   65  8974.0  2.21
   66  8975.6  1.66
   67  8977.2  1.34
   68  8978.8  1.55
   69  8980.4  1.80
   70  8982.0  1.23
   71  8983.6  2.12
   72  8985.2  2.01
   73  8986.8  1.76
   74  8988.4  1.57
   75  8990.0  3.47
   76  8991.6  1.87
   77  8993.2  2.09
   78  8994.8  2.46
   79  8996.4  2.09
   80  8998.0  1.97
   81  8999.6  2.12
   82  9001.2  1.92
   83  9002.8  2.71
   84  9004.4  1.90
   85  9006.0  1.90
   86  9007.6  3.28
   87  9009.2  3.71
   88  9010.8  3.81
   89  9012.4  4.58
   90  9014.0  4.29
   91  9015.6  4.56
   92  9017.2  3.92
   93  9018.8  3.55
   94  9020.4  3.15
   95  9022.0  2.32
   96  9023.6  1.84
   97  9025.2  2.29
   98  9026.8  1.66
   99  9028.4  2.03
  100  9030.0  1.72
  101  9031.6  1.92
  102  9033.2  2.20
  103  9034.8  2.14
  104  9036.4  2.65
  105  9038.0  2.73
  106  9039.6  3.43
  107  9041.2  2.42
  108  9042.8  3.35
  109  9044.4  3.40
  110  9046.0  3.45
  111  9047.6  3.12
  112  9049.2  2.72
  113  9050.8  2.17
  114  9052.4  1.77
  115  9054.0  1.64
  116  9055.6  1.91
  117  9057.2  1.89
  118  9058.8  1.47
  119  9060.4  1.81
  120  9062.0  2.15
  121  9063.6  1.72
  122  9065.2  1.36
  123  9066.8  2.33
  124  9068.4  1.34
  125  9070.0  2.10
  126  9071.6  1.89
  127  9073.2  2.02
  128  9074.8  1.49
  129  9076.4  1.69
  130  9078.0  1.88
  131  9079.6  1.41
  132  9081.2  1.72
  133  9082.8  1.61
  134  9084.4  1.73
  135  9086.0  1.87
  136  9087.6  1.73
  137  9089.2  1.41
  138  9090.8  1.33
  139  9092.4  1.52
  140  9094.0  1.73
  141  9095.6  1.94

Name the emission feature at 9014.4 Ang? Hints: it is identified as H-alpha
